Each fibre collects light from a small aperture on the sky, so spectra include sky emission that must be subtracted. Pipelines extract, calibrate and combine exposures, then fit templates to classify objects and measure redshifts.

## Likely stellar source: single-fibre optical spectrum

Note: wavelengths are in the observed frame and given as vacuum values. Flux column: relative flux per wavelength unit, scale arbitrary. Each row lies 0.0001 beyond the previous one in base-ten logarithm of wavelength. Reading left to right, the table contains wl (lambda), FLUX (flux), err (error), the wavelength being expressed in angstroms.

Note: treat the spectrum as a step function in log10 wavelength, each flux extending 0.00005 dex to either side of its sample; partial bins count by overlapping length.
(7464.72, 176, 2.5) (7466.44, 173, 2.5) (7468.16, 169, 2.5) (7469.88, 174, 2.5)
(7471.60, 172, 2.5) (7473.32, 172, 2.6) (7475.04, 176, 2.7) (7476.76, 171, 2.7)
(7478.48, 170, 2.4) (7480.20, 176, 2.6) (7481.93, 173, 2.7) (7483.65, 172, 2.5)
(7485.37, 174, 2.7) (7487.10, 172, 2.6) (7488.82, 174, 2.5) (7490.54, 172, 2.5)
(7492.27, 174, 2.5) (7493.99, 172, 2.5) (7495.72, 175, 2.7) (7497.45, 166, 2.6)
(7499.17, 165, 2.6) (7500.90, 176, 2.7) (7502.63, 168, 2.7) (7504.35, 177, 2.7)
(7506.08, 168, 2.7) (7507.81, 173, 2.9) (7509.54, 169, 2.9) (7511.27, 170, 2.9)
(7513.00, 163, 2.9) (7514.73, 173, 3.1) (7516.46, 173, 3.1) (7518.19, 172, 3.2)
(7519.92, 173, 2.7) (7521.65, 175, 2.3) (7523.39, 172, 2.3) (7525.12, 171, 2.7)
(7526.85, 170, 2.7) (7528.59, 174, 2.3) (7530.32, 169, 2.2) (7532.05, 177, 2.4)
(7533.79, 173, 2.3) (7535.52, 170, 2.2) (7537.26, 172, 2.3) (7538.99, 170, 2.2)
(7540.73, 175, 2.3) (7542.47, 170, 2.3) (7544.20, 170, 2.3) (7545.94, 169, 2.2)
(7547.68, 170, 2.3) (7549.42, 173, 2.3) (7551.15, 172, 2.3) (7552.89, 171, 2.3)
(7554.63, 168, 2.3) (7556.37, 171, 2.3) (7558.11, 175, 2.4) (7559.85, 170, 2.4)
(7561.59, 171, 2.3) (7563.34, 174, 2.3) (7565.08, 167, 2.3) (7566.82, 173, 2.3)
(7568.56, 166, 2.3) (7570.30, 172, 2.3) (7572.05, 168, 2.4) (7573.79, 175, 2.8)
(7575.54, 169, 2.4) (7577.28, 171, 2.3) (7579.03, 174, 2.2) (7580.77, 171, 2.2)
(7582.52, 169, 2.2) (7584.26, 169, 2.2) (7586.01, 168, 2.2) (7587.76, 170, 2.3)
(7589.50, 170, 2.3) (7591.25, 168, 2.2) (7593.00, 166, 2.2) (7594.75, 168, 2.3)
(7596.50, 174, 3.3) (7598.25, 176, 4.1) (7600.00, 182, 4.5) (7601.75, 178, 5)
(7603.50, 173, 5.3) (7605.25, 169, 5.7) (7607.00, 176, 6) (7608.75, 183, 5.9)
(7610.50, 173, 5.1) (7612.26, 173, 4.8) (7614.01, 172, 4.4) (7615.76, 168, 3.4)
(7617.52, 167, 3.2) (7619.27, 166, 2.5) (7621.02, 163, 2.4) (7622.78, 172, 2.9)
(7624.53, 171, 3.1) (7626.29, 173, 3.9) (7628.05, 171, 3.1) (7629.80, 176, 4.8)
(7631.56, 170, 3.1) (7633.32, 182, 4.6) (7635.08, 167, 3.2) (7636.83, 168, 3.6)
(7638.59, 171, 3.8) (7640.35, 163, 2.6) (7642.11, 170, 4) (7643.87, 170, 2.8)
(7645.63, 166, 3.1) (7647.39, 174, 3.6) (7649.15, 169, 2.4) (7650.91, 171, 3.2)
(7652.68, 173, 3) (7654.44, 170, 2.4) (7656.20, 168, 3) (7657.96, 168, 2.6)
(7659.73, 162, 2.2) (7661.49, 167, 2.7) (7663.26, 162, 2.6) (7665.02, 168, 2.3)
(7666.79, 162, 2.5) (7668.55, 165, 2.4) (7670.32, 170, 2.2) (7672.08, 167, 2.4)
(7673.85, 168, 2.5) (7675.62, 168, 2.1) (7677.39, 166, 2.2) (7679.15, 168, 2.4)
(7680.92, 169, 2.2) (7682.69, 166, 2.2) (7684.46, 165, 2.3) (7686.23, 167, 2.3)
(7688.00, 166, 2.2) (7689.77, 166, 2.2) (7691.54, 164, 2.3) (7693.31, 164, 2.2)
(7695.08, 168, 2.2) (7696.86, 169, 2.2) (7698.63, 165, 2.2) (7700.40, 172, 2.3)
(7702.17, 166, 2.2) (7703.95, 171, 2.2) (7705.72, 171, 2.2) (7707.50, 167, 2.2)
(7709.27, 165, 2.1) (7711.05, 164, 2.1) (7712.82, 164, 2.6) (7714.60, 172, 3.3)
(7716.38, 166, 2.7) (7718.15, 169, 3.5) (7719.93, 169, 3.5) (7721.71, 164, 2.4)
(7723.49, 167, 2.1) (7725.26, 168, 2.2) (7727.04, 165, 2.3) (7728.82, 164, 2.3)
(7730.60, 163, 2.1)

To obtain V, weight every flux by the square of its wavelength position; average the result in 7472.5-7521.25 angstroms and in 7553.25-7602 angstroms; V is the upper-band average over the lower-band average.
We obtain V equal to 1.0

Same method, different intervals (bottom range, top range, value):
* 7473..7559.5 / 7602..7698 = 1.02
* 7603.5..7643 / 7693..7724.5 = 1.00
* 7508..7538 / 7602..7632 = 1.03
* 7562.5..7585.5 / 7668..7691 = 1.01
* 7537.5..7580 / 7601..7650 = 1.02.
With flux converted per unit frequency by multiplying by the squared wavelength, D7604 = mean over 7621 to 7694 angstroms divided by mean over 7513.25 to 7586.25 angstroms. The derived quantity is 1.0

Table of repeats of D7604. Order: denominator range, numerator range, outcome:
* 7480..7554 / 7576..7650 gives 1.02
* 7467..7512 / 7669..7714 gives 1.02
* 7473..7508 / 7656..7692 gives 1.01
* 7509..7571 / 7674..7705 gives 1.02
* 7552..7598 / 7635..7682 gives 1.01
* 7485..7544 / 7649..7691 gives 1.01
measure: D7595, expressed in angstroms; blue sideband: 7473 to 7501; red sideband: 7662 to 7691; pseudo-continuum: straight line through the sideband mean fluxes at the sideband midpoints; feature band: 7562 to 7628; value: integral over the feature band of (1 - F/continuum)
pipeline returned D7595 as -0.9 angstroms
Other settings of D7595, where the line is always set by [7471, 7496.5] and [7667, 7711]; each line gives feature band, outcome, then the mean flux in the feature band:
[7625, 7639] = -0.3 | 172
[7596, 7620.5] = -0.6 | 173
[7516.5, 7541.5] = -0.1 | 172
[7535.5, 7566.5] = 0.0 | 171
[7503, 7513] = 0.1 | 171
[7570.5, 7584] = -0.1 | 171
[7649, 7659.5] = -0.1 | 169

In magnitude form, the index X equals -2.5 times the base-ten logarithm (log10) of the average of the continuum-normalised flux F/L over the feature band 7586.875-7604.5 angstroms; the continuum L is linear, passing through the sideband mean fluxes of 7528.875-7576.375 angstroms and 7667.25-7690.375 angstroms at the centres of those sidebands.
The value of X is -0.02 mag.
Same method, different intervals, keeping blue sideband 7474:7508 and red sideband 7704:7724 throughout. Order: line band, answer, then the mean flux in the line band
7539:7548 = 0.00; 171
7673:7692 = 0.01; 167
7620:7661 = -0.01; 170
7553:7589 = 0.00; 171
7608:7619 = -0.02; 172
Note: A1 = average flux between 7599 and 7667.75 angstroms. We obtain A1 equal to 170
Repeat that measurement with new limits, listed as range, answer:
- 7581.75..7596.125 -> 169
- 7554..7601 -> 171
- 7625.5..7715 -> 168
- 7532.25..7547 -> 171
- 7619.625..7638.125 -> 171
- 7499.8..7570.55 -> 171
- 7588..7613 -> 173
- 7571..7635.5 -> 172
